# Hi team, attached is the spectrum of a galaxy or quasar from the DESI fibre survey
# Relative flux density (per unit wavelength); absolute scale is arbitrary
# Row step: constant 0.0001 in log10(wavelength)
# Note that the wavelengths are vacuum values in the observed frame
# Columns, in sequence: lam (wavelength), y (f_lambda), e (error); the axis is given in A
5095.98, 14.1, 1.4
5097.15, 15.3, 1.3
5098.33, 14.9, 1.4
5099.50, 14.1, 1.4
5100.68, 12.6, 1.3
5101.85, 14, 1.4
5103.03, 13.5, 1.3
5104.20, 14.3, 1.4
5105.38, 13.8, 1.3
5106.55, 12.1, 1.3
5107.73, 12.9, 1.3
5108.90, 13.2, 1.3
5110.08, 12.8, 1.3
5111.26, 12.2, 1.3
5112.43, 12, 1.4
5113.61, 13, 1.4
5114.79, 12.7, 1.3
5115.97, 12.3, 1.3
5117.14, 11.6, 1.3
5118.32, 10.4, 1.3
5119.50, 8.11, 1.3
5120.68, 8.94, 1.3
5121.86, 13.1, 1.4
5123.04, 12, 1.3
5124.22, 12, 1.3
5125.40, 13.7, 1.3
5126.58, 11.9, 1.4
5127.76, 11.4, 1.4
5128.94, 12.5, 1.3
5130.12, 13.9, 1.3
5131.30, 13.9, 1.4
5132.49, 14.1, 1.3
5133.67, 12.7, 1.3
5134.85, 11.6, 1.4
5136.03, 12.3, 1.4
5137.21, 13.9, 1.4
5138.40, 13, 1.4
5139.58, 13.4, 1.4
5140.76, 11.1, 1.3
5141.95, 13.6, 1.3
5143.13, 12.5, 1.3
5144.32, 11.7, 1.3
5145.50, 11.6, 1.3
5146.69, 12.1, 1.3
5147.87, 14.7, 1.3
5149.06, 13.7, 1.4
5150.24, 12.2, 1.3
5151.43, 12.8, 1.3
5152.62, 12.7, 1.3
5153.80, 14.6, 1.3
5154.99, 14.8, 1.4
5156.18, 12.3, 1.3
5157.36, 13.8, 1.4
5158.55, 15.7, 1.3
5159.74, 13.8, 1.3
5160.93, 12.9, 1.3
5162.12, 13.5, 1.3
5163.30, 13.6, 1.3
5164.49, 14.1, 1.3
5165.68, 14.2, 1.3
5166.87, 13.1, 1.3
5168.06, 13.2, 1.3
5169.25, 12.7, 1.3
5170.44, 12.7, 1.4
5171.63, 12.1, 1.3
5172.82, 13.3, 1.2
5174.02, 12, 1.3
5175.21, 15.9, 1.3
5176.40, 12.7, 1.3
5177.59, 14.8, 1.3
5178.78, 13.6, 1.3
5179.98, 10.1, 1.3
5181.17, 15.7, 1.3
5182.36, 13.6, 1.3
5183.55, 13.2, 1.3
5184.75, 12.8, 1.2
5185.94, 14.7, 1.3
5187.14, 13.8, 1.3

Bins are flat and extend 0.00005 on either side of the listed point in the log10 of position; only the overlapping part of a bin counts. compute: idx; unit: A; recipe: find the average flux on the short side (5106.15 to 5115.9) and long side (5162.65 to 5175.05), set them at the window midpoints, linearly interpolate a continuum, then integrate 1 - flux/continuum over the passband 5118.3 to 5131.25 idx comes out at 1.0 A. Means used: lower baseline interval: 12.6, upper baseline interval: 13.2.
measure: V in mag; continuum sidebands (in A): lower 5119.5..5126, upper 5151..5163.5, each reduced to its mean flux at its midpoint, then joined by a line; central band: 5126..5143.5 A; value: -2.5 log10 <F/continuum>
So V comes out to -0.04 mag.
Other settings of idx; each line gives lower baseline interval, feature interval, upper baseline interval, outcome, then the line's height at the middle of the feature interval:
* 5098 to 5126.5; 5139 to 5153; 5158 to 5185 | 0.39 A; 13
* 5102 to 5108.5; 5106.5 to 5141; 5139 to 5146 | 1.43 A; 12.9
